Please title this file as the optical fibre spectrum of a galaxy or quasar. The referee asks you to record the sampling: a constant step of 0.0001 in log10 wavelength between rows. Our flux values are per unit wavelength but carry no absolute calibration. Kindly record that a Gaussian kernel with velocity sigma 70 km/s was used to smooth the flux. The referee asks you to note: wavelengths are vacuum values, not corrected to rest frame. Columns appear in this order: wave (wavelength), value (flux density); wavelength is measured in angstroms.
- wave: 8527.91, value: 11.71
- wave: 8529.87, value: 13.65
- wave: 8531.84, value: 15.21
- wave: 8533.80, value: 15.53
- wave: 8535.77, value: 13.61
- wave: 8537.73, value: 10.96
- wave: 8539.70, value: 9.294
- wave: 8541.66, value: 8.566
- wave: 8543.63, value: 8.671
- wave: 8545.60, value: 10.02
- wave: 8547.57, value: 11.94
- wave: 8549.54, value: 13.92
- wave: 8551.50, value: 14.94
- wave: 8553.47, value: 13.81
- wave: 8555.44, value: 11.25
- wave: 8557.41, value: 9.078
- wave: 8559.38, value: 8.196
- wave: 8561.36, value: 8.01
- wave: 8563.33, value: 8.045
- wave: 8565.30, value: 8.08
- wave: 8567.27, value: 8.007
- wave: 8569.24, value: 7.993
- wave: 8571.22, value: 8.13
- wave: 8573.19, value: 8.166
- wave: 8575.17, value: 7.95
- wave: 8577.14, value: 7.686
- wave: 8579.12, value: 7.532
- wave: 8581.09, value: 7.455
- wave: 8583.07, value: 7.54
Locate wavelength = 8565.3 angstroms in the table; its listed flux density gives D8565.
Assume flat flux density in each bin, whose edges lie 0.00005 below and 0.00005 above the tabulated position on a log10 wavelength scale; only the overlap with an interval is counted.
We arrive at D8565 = 8.08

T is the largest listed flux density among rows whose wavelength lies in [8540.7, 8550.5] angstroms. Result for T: 13.92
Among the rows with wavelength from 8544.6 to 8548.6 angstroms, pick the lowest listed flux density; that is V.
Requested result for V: 10.02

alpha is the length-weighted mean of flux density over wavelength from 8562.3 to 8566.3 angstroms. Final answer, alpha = 8.07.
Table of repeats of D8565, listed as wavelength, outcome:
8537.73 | 10.96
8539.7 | 9.294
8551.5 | 14.94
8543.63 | 8.671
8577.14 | 7.686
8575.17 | 7.95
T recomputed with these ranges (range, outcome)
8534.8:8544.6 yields 13.61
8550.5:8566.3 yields 14.94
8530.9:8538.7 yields 15.53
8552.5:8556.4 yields 13.81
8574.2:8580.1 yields 7.95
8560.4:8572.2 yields 8.13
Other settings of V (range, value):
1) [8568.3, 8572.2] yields 7.993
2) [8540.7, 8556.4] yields 8.566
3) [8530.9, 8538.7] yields 10.96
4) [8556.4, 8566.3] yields 8.01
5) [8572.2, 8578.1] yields 7.686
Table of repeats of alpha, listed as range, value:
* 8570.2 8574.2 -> 8.13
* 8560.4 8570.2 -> 8.03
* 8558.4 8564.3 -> 8.07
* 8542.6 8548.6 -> 10.2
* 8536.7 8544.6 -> 9.41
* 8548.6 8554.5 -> 14.2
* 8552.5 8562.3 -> 10.1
